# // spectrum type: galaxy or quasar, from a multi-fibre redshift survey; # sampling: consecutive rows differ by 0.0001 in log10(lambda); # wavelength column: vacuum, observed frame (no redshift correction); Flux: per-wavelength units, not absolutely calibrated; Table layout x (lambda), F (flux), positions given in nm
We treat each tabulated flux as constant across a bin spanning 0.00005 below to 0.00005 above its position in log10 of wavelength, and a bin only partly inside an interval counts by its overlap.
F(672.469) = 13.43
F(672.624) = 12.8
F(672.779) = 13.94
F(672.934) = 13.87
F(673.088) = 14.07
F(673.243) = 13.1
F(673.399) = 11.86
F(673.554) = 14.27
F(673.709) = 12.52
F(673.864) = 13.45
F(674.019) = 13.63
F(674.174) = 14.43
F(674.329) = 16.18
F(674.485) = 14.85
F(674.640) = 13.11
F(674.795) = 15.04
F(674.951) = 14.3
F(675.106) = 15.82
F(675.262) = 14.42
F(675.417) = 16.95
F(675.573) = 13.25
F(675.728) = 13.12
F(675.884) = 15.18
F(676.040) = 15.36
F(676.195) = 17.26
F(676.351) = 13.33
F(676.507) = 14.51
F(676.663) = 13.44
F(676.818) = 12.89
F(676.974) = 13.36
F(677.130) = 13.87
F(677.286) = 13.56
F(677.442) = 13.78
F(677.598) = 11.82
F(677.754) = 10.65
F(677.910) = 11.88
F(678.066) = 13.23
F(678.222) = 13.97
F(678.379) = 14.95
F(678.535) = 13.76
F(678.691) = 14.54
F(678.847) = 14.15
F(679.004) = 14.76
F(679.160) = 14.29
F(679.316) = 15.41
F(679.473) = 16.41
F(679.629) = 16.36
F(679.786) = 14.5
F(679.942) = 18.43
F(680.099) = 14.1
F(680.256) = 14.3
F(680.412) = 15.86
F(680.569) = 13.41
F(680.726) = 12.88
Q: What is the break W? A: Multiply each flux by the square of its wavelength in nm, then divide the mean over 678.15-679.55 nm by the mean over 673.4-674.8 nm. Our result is 1.1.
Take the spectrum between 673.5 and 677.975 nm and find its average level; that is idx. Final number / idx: 14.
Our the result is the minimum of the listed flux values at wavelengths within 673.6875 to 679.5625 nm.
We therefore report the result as 10.65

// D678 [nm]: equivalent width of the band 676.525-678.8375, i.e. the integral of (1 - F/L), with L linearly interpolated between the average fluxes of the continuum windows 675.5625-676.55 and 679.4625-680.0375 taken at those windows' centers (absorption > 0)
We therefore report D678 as 0.31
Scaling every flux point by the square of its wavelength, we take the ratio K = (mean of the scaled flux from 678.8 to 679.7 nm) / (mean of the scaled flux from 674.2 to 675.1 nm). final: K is 1.05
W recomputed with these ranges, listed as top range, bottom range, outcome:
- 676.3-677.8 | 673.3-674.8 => 0.96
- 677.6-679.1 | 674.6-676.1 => 0.93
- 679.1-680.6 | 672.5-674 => 1.18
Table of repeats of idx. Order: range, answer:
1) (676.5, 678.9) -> 13.4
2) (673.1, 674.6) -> 13.8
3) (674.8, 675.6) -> 15.1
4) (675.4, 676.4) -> 14.8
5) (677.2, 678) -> 12.4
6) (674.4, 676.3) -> 14.9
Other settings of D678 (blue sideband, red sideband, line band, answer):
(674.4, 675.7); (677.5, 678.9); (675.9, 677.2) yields -0.03 nm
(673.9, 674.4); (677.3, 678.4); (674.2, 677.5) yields -0.16 nm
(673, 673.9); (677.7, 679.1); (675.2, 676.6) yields -0.15 nm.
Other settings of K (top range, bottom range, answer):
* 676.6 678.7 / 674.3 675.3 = 0.90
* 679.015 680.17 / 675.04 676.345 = 1.05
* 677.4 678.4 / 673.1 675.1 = 0.92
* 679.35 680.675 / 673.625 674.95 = 1.10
